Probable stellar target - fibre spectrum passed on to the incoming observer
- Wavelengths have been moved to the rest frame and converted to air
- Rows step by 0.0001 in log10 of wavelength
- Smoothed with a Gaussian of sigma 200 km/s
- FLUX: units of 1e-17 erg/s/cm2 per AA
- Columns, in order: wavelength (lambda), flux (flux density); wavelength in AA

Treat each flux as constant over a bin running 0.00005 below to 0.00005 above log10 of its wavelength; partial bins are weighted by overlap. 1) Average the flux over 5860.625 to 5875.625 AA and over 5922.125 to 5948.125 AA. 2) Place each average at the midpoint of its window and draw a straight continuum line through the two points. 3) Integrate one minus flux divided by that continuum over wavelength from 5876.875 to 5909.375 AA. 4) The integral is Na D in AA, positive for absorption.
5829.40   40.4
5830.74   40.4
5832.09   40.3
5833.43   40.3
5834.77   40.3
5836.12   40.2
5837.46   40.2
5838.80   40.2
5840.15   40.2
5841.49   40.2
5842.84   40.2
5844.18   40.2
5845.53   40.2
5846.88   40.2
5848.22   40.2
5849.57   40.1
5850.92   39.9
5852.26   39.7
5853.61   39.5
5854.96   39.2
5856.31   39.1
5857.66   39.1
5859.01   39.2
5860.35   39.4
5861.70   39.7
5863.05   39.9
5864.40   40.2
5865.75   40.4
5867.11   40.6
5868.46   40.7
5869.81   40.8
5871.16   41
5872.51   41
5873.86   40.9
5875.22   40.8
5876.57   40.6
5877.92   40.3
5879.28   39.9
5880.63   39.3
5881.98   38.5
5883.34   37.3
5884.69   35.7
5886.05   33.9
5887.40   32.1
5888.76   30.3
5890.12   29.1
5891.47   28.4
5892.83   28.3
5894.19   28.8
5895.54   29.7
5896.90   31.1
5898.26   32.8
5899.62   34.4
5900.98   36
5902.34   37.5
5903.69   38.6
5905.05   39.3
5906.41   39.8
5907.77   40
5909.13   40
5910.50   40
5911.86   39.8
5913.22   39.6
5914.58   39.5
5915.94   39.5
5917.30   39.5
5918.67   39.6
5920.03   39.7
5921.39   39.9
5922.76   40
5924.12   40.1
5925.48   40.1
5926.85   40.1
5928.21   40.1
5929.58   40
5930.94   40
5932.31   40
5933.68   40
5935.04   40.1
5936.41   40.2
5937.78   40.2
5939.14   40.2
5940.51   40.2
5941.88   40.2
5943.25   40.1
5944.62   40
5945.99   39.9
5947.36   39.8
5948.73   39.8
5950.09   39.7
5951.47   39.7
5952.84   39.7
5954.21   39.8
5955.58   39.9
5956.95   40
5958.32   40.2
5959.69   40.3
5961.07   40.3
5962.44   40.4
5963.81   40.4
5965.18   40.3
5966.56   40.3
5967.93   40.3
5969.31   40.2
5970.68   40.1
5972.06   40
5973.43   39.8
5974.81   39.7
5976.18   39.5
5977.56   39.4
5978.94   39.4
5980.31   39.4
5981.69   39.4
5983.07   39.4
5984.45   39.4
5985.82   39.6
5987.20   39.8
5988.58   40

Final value 4.3 AA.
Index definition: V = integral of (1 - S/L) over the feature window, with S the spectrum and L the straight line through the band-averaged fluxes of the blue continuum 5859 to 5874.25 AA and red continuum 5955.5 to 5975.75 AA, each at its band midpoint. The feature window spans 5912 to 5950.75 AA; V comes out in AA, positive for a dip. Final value 0.3 AA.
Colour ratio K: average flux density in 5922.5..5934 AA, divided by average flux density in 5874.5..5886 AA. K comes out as 1.03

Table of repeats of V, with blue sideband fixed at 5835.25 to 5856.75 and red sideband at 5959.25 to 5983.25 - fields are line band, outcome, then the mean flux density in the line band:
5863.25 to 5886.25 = 0.2 AA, 39.6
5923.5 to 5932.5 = 0.0 AA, 40.1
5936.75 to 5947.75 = 0.0 AA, 40.1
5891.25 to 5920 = 2.5 AA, 36.5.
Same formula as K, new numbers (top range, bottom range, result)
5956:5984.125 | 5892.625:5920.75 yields 1.08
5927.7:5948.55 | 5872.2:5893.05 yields 1.11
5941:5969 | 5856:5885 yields 1.01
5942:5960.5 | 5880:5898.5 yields 1.23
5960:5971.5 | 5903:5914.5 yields 1.02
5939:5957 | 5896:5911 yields 1.08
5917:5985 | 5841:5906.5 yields 1.06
